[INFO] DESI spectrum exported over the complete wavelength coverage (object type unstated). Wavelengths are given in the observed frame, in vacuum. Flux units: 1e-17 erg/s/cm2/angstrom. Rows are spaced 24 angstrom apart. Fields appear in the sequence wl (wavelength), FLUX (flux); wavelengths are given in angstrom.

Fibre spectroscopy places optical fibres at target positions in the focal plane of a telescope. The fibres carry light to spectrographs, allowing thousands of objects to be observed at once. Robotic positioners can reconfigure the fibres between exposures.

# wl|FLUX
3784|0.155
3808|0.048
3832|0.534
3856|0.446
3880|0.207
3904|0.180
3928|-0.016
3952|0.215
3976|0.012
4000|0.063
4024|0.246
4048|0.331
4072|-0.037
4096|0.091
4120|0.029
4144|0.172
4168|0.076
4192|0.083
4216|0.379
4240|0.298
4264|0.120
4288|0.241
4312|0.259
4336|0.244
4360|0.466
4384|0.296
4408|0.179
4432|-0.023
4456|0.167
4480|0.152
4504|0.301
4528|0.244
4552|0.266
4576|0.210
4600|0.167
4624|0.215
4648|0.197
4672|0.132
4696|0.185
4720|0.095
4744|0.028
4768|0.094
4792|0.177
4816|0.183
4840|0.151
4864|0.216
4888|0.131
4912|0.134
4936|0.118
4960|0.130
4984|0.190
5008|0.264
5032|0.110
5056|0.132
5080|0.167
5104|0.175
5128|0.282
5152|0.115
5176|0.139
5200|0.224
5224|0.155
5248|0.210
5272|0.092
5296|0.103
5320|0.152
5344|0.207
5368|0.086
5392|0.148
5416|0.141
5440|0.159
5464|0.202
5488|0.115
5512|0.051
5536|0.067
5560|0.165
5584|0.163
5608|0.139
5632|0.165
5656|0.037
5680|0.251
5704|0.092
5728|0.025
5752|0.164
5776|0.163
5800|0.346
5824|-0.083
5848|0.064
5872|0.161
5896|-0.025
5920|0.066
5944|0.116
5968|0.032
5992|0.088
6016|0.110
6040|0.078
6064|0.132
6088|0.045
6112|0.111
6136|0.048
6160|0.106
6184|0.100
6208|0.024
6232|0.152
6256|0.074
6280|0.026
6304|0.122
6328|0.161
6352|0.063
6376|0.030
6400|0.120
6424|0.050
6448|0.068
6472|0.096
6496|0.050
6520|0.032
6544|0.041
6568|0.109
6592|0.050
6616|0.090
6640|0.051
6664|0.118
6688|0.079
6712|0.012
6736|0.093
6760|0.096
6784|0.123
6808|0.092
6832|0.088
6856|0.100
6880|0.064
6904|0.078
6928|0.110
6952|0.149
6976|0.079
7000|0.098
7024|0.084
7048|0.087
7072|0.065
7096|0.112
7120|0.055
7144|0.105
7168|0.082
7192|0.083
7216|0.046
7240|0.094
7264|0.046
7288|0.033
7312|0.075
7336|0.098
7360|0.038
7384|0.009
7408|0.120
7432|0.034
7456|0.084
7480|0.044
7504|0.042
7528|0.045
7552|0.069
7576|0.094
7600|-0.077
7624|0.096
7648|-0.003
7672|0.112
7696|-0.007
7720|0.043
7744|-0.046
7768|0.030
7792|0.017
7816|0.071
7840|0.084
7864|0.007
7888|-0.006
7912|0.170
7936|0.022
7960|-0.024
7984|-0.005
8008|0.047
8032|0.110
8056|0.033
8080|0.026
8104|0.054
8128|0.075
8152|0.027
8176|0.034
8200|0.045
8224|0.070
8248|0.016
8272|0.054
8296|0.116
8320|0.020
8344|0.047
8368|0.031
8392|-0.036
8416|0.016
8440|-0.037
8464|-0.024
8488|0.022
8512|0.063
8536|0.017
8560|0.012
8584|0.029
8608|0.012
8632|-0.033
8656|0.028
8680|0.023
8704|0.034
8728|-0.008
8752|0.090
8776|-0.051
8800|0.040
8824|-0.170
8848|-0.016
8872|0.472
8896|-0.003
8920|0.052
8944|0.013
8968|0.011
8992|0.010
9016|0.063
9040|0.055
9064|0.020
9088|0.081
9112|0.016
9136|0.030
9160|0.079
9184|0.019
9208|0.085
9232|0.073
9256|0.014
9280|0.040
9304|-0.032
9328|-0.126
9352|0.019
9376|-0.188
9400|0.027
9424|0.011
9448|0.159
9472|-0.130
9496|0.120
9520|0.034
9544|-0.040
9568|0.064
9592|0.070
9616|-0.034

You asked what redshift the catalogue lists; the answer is 1.38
